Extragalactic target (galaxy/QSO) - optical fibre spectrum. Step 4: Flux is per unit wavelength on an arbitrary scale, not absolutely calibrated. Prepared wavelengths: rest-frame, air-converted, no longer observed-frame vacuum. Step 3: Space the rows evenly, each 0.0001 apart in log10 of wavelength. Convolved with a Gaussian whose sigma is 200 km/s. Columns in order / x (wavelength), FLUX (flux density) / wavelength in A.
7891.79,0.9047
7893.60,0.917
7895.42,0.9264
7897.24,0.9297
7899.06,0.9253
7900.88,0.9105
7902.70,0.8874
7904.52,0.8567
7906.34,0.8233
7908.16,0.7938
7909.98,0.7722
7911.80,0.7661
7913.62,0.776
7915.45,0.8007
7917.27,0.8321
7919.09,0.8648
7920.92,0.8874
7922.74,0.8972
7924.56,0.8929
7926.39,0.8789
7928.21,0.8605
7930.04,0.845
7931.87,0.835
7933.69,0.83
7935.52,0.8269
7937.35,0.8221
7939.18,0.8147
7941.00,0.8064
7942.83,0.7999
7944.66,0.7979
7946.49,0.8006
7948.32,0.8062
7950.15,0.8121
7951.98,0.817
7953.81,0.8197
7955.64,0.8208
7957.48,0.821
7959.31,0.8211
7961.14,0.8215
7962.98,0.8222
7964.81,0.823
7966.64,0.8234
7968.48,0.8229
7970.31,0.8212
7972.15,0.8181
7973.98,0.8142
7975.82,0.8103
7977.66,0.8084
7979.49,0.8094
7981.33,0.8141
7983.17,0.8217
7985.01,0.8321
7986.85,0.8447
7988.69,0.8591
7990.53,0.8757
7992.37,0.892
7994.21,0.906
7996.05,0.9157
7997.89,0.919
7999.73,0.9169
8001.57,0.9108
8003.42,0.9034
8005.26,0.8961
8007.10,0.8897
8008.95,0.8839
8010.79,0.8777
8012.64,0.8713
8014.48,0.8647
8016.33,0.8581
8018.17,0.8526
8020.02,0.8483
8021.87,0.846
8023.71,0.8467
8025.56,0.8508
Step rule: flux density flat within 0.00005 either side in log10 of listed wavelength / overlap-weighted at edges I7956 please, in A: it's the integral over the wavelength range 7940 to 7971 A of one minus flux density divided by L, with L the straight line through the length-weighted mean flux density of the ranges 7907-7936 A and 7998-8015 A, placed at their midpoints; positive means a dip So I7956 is 1.6 A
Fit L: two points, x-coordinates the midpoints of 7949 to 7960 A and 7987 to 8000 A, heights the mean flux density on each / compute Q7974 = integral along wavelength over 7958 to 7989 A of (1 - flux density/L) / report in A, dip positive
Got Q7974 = 1.19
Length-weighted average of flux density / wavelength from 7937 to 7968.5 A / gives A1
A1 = 0.815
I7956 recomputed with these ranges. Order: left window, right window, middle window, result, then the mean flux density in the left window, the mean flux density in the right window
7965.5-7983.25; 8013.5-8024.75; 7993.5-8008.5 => -1.2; 0.816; 0.853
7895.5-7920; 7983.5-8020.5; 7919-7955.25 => 0.9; 0.844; 0.88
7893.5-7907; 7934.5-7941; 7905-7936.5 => 0.7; 0.897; 0.819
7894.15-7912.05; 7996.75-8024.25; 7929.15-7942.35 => 0.7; 0.864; 0.88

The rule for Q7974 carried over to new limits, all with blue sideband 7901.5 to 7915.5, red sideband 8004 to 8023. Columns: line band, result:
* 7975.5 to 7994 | 0.3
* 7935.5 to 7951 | 0.4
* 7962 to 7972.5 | 0.3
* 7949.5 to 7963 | 0.3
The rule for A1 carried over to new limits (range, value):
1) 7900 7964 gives 0.83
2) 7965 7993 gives 0.83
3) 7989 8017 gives 0.892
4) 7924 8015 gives 0.844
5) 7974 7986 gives 0.816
